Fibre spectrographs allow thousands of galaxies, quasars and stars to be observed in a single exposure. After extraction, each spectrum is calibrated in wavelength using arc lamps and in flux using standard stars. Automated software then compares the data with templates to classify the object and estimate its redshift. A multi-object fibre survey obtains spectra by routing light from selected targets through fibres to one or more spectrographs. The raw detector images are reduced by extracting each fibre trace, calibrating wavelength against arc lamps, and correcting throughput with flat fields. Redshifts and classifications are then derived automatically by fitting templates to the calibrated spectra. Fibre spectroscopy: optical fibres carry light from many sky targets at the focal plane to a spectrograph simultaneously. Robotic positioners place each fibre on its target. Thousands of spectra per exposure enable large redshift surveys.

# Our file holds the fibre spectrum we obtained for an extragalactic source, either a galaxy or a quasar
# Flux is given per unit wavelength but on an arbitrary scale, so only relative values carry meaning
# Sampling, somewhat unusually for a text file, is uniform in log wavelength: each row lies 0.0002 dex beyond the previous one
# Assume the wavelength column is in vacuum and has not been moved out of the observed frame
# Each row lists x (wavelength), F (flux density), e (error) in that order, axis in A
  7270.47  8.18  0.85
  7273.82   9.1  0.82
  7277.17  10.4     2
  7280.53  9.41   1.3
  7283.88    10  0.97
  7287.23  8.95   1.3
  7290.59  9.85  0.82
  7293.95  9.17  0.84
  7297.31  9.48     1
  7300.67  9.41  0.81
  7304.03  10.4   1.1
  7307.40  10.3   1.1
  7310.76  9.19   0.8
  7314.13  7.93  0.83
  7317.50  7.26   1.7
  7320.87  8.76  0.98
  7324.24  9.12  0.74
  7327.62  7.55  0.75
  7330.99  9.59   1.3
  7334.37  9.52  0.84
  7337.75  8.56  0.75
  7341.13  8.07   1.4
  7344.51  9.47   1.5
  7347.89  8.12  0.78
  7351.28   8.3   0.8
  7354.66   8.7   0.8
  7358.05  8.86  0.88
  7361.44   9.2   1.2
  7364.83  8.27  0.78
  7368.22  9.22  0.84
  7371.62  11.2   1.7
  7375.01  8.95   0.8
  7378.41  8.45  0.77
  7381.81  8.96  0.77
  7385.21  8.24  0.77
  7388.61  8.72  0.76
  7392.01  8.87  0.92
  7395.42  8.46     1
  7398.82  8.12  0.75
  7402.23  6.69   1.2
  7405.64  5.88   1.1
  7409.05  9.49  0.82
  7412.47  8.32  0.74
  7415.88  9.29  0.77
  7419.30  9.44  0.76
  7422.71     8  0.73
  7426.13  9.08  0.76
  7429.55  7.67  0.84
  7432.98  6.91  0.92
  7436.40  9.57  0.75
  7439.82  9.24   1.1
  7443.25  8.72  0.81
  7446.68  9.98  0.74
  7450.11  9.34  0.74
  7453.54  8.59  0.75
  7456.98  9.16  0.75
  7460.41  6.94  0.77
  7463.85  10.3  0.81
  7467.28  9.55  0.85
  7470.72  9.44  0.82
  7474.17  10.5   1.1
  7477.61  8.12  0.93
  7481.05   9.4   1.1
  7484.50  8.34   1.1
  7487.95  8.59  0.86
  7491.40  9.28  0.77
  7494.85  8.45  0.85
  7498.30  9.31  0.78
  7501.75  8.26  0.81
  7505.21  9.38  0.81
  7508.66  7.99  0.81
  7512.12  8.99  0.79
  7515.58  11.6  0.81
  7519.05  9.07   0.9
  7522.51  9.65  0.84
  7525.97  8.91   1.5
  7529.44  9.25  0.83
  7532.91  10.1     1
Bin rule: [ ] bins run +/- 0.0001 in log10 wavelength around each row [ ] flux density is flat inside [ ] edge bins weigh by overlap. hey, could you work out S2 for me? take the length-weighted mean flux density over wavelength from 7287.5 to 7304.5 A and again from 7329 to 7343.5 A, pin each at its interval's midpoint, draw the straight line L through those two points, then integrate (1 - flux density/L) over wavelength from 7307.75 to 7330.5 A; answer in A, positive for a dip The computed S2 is 1.76 A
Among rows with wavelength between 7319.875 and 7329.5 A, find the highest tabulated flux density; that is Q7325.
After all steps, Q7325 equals 9.12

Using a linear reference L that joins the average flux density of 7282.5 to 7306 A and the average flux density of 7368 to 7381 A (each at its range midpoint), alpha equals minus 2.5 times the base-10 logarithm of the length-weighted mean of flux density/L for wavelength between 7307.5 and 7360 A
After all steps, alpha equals 0.10 mag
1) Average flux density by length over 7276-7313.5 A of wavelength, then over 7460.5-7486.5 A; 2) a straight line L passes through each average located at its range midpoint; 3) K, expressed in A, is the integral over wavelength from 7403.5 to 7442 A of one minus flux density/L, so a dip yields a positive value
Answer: 3.7 A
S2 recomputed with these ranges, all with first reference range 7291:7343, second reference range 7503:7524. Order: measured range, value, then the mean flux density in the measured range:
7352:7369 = 0.5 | 8.8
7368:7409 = 2.9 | 8.49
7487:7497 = 0.6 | 8.81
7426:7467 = 2.0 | 8.81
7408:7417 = 0.2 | 8.98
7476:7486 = 0.8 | 8.63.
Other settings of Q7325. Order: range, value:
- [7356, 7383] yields 11.2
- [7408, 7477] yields 10.5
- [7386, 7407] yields 8.87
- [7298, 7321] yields 10.4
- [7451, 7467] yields 10.3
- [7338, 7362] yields 9.47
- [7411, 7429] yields 9.44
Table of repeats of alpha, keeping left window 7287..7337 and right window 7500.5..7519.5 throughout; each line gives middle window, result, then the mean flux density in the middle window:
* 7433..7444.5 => 0.04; 8.87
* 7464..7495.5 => 0.01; 9.16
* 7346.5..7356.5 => 0.09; 8.39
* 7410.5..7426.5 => 0.04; 8.82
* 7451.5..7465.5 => 0.05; 8.75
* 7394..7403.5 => 0.18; 7.79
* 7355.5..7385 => 0.01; 9.08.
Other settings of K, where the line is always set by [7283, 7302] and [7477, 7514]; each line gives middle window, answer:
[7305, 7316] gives 0.24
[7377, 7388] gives 0.70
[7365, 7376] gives -0.53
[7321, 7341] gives 1.13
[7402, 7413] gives 1.73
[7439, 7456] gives -0.45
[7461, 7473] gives -0.90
